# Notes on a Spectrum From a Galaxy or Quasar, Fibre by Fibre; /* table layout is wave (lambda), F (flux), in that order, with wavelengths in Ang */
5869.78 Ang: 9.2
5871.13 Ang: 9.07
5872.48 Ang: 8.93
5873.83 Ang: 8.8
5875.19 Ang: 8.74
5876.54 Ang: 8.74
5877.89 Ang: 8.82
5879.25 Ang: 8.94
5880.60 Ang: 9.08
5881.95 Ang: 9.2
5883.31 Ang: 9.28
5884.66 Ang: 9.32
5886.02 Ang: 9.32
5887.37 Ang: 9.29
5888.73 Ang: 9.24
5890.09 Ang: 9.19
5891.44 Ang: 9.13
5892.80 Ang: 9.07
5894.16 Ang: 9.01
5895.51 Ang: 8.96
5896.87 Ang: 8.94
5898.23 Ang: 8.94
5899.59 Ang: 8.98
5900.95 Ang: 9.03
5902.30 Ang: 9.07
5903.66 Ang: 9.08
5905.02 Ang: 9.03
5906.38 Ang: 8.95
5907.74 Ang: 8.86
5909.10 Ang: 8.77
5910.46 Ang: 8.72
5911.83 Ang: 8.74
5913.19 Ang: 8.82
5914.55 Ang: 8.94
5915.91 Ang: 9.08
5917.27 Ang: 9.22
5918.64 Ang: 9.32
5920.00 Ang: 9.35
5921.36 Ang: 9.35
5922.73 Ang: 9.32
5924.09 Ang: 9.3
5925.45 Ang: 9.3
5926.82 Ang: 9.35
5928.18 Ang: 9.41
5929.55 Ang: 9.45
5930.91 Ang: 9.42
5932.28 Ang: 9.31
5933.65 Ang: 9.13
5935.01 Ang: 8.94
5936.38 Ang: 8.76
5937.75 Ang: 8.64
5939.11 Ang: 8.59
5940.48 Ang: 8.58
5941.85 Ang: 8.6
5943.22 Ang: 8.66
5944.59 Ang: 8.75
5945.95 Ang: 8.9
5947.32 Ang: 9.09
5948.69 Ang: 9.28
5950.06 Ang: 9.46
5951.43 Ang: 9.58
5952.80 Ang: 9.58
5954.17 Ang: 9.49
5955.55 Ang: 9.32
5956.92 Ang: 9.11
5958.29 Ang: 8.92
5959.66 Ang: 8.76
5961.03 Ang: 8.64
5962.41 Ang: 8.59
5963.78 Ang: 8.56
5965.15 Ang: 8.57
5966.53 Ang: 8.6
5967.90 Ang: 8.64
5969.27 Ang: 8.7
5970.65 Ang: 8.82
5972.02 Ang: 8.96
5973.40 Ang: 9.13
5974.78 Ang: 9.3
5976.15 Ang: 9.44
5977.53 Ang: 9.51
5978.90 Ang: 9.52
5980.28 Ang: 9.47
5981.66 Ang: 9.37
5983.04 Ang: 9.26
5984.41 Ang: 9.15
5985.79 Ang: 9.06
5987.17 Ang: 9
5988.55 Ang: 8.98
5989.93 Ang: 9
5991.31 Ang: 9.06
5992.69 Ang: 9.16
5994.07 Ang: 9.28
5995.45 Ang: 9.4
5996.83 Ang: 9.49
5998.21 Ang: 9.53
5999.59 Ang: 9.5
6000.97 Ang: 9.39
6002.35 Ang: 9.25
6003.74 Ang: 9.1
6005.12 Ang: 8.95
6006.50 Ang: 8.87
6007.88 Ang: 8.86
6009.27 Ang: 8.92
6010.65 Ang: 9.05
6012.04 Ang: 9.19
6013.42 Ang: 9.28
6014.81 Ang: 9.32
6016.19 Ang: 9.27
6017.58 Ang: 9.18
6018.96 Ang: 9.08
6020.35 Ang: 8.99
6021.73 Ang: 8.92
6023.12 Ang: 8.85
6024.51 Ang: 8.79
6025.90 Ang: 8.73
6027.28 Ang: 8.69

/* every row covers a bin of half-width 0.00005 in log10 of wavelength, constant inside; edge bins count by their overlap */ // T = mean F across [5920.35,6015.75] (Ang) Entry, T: 9.11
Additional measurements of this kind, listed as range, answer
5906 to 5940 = 9.08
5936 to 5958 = 9.03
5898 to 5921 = 9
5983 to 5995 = 9.1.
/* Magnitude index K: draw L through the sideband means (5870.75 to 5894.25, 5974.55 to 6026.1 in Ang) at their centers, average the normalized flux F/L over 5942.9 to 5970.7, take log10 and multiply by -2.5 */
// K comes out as 0.02 mag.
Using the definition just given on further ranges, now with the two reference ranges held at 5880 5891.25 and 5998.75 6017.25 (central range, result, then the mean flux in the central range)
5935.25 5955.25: 0.02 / 9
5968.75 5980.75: 0.00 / 9.2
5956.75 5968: 0.06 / 8.7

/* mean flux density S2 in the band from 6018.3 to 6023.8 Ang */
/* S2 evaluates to 8.96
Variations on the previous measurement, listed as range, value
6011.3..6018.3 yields 9.25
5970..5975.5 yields 9.06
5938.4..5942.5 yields 8.6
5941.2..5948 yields 8.81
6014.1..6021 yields 9.17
